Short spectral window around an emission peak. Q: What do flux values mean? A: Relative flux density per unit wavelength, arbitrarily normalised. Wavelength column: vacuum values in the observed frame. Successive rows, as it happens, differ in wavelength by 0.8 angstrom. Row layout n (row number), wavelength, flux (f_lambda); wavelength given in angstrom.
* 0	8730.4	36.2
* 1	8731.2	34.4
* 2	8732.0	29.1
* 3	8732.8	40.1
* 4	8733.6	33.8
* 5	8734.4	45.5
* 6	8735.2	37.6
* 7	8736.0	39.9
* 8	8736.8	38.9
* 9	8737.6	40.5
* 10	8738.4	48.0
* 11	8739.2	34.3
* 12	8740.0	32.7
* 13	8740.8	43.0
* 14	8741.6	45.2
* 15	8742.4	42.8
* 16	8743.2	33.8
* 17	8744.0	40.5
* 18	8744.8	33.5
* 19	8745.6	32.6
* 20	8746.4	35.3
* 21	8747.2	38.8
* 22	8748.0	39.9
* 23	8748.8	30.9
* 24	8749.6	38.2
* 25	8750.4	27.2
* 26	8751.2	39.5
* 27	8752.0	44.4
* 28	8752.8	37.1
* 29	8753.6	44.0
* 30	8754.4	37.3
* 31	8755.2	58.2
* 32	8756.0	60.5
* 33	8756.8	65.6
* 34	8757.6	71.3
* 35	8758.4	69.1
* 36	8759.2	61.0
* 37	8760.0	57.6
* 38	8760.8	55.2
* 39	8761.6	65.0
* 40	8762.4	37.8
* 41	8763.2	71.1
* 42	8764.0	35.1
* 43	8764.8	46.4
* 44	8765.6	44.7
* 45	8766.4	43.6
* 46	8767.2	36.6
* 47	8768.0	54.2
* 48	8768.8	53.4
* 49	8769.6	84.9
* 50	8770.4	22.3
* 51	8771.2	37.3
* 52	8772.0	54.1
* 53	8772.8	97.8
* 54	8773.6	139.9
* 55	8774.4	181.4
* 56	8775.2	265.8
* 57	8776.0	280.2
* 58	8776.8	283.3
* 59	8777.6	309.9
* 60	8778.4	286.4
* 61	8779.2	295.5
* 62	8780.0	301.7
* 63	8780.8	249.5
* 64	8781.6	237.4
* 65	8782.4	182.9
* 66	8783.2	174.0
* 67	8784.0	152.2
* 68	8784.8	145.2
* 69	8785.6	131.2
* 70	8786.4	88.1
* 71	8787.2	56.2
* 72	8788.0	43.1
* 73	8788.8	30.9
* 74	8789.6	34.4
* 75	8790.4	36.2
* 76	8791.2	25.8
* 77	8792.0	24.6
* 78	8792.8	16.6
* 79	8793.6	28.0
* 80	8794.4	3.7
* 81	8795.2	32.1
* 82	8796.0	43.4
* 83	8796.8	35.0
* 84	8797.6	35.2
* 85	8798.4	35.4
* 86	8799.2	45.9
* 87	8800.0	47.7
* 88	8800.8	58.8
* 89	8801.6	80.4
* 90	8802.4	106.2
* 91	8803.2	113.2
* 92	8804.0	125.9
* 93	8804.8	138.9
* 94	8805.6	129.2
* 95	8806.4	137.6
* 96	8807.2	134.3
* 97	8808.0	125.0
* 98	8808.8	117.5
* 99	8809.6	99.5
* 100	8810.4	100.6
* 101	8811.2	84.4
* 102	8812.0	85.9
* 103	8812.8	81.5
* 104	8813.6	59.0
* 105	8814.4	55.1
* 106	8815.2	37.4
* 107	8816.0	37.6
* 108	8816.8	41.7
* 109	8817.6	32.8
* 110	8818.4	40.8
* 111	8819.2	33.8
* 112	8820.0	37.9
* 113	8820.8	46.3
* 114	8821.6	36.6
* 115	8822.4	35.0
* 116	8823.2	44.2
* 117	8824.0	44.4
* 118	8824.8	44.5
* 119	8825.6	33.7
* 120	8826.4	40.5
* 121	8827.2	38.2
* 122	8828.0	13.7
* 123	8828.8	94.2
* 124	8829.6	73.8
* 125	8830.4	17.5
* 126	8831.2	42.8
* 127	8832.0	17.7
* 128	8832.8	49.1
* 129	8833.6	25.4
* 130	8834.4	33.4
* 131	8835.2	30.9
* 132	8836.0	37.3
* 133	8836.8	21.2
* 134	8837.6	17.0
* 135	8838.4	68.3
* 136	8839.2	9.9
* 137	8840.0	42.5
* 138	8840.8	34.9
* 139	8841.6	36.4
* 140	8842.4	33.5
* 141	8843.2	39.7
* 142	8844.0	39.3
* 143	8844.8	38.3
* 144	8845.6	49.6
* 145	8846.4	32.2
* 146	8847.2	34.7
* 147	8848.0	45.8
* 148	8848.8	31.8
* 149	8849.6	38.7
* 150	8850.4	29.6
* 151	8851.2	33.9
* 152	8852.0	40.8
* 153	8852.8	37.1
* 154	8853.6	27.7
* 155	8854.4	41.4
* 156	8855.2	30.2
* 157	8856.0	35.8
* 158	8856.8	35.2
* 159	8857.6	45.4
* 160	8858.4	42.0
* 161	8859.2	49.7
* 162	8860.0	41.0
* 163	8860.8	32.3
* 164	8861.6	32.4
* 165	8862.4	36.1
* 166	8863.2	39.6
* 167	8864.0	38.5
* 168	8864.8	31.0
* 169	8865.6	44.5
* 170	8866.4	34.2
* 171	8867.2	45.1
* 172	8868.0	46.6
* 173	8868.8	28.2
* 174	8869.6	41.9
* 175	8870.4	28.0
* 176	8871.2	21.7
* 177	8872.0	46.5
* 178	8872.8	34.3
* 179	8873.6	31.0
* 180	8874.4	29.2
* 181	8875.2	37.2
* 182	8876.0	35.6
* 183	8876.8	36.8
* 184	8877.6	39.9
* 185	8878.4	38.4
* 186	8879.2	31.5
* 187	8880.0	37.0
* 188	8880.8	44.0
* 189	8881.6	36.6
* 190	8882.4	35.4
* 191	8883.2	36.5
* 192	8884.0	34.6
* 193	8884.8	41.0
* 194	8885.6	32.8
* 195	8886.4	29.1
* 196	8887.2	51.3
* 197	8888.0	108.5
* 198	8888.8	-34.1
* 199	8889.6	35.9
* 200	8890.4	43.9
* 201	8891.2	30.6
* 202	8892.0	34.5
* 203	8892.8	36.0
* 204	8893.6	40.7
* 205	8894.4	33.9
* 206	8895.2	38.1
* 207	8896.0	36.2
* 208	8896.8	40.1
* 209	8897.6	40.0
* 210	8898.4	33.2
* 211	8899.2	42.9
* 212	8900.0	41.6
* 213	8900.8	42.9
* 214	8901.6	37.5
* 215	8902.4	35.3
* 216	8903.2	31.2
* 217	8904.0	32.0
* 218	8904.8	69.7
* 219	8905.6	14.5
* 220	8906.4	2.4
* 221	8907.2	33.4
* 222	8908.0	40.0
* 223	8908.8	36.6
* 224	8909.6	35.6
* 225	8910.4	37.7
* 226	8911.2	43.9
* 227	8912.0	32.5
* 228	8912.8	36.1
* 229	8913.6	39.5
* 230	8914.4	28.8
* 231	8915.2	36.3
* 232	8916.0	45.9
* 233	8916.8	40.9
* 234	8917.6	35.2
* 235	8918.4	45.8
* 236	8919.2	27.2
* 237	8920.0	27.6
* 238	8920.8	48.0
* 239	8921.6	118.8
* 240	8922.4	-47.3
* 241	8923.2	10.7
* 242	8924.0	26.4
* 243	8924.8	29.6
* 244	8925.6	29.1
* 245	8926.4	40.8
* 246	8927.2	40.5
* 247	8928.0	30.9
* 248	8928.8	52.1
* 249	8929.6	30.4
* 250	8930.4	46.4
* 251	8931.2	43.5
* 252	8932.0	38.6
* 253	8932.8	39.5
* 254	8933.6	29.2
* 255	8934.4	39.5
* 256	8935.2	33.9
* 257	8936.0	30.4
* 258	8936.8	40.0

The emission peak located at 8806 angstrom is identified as [N II]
